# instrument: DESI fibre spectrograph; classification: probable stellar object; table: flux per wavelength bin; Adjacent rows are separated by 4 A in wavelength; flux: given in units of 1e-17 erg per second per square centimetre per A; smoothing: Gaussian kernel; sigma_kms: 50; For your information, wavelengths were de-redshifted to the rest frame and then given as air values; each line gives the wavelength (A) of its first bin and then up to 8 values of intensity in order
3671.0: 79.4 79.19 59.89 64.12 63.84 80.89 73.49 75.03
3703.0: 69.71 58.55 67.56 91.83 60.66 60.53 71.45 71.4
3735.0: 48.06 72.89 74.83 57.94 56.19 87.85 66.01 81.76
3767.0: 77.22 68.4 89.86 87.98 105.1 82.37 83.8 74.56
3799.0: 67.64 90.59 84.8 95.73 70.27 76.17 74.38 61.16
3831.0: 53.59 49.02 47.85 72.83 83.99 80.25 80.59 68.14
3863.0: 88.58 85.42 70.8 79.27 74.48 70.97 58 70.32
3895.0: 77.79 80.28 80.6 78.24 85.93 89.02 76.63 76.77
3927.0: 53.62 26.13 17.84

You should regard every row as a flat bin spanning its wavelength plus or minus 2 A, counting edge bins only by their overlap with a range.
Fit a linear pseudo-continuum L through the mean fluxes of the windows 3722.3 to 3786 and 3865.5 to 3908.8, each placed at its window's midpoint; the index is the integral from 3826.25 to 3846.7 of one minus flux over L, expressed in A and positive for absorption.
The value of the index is 4.31 A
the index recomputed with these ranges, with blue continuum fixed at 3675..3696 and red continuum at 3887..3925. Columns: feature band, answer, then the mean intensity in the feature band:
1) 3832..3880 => 2.1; 73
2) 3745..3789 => -3.4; 78.2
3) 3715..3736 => 1.5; 65.9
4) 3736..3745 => 0.1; 71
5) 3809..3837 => 2.3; 68.6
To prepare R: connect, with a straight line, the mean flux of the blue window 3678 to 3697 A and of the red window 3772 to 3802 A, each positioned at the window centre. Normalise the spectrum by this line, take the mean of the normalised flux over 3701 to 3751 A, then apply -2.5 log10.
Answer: 0.12 mag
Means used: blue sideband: 68.9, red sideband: 84.1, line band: 66.7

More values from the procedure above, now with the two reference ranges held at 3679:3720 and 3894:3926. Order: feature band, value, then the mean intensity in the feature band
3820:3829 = 0.109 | 68.7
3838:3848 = 0.122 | 68.7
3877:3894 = 0.144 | 69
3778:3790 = -0.228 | 91.5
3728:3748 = 0.100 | 65.7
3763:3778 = -0.085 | 79.6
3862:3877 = -0.034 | 80.5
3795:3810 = -0.085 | 81.1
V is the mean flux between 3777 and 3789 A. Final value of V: 91.8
